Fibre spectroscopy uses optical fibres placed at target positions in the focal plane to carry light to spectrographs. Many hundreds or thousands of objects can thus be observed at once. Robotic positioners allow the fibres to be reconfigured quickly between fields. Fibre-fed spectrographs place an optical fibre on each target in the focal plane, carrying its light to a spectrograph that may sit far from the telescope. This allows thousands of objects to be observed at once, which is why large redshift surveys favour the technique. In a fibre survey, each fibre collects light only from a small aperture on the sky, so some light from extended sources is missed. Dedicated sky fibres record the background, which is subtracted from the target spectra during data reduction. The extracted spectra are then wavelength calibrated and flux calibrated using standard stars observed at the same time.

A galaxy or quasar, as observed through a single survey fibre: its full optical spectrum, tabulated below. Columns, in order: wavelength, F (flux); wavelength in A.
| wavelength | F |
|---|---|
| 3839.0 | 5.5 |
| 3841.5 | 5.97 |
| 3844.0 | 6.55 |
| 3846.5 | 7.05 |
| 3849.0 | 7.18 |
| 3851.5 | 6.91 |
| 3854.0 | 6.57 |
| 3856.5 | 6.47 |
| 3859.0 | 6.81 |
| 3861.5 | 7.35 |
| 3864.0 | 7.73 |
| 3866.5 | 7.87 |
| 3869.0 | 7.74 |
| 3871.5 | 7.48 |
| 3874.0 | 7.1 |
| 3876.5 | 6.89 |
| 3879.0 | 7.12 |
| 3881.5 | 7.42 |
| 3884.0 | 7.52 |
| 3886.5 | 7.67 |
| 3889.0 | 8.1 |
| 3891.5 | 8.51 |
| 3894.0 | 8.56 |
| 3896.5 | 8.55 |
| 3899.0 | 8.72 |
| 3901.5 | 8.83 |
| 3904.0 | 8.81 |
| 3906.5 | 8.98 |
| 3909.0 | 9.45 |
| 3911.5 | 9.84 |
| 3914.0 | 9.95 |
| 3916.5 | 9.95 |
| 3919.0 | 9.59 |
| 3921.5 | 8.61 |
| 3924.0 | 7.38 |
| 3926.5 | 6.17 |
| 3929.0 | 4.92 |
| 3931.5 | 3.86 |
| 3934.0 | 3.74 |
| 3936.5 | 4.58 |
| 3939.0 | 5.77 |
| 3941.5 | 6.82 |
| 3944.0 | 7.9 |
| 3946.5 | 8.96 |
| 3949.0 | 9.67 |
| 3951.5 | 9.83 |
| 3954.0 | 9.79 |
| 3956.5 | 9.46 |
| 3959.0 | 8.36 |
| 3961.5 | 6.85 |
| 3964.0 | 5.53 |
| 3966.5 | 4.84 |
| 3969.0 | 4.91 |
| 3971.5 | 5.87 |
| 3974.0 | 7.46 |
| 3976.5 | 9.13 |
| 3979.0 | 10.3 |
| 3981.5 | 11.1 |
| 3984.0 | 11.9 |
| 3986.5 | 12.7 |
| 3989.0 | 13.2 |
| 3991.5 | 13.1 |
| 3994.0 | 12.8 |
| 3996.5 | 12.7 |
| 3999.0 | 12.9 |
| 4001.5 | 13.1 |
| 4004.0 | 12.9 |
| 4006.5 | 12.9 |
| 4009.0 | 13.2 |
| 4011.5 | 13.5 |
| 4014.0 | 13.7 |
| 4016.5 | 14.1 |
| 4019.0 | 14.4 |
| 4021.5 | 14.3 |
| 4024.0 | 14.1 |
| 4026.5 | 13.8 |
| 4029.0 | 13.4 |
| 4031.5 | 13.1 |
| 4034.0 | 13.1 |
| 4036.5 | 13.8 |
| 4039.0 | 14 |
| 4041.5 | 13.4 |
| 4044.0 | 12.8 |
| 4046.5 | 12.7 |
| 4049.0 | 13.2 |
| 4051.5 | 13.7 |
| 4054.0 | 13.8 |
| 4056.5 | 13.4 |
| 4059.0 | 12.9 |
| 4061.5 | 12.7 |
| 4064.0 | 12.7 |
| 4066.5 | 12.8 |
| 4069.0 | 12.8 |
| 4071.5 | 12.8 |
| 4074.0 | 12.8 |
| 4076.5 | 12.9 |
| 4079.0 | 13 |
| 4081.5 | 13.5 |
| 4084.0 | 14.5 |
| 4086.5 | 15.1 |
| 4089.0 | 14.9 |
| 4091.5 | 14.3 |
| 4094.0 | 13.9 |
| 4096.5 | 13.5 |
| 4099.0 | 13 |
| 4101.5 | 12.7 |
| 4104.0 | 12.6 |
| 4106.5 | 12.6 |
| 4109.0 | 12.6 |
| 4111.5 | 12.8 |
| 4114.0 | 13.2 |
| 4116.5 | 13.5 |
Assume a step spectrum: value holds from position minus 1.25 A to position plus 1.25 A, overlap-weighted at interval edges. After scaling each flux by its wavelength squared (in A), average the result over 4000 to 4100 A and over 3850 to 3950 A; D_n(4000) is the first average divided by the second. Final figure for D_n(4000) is 1.91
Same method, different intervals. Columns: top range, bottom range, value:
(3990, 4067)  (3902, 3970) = 1.84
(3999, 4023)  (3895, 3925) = 1.57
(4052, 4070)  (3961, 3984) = 1.79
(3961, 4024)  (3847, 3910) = 1.53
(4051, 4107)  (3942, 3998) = 1.50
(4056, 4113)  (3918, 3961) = 1.94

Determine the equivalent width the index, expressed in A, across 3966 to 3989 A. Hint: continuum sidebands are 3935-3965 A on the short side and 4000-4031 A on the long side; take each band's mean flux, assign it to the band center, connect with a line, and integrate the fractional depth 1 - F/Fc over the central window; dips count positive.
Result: 2.93 A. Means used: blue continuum 7.78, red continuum 13.6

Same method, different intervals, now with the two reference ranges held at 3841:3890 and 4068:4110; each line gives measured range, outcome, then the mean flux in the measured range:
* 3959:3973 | 5.7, 5.88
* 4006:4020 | -2.9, 13.7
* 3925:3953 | 8.1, 6.6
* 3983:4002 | -3.7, 12.8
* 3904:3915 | -1.4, 9.46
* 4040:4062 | -1.6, 13.2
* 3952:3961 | 0.6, 9.06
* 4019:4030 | -2.2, 14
